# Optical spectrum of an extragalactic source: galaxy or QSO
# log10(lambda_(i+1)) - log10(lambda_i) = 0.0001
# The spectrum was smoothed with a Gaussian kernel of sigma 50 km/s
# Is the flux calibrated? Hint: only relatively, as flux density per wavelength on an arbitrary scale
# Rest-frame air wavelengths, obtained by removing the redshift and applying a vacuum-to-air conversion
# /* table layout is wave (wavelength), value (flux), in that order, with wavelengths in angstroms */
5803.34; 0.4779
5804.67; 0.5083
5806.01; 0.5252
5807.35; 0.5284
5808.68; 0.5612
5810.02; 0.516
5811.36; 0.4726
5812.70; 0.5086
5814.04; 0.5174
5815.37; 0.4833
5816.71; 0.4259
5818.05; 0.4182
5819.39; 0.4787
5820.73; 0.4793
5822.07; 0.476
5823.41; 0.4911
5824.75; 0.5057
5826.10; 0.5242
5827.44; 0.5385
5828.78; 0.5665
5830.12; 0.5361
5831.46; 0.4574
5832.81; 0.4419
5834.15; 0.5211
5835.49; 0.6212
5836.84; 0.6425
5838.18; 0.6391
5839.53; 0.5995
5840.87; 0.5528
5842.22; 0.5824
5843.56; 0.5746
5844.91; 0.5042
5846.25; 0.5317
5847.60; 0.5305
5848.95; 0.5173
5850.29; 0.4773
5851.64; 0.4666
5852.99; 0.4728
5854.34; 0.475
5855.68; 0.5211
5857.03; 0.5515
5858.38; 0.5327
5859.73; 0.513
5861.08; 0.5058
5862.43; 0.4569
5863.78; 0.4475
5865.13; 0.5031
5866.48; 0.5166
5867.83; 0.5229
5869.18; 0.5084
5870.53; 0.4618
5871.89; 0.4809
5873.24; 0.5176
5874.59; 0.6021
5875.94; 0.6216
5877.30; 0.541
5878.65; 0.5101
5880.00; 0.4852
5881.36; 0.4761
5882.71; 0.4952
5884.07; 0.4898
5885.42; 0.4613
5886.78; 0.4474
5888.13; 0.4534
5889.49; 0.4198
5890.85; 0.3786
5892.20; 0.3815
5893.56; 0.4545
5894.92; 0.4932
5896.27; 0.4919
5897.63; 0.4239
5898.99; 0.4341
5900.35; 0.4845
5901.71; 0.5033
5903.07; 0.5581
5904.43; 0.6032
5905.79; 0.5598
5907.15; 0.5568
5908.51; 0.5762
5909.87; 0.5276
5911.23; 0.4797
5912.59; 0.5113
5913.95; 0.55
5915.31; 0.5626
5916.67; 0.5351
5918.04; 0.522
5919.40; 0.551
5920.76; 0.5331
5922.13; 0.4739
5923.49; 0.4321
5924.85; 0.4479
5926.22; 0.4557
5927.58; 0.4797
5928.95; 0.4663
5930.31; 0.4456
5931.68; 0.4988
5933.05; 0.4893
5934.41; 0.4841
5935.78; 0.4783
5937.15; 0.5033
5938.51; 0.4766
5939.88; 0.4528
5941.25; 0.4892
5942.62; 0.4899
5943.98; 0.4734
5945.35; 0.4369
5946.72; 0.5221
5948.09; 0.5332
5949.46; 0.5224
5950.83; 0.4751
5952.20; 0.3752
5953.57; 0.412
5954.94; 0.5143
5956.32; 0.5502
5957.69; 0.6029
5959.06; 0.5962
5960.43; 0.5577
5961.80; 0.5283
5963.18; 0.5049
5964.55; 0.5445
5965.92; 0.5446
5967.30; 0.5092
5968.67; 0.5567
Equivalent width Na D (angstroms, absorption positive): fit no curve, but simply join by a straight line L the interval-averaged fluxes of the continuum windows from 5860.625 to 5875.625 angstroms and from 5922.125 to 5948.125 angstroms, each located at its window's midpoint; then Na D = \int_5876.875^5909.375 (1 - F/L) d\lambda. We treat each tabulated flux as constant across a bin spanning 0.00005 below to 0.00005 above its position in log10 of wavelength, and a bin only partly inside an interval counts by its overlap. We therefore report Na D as 0.5 angstroms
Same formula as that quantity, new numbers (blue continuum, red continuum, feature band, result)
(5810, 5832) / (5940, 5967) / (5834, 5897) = -1.4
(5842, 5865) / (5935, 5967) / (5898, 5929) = -0.5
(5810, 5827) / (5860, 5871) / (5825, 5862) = -3.4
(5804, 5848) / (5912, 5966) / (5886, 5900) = 1.9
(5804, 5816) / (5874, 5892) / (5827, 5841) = -1.4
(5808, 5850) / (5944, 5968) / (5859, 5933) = 3.0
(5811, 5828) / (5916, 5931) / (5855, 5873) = -0.6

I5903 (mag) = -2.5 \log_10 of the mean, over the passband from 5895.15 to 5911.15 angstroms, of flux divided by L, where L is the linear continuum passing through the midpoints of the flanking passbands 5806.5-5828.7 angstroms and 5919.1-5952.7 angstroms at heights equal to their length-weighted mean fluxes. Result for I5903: -0.073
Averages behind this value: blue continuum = 0.497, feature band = 0.518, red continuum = 0.479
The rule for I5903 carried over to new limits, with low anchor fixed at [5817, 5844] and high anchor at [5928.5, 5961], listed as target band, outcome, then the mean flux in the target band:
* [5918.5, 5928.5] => 0.040 mag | 0.482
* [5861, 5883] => 0.016 mag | 0.509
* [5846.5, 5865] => 0.051 mag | 0.498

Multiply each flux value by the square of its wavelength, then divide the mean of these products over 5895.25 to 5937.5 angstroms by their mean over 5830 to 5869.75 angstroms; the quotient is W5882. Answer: 0.98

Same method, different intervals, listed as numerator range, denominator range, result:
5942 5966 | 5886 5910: 1.07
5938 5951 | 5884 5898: 1.12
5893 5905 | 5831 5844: 0.89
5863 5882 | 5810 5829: 1.07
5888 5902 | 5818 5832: 0.91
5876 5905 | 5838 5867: 0.93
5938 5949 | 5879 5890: 1.06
